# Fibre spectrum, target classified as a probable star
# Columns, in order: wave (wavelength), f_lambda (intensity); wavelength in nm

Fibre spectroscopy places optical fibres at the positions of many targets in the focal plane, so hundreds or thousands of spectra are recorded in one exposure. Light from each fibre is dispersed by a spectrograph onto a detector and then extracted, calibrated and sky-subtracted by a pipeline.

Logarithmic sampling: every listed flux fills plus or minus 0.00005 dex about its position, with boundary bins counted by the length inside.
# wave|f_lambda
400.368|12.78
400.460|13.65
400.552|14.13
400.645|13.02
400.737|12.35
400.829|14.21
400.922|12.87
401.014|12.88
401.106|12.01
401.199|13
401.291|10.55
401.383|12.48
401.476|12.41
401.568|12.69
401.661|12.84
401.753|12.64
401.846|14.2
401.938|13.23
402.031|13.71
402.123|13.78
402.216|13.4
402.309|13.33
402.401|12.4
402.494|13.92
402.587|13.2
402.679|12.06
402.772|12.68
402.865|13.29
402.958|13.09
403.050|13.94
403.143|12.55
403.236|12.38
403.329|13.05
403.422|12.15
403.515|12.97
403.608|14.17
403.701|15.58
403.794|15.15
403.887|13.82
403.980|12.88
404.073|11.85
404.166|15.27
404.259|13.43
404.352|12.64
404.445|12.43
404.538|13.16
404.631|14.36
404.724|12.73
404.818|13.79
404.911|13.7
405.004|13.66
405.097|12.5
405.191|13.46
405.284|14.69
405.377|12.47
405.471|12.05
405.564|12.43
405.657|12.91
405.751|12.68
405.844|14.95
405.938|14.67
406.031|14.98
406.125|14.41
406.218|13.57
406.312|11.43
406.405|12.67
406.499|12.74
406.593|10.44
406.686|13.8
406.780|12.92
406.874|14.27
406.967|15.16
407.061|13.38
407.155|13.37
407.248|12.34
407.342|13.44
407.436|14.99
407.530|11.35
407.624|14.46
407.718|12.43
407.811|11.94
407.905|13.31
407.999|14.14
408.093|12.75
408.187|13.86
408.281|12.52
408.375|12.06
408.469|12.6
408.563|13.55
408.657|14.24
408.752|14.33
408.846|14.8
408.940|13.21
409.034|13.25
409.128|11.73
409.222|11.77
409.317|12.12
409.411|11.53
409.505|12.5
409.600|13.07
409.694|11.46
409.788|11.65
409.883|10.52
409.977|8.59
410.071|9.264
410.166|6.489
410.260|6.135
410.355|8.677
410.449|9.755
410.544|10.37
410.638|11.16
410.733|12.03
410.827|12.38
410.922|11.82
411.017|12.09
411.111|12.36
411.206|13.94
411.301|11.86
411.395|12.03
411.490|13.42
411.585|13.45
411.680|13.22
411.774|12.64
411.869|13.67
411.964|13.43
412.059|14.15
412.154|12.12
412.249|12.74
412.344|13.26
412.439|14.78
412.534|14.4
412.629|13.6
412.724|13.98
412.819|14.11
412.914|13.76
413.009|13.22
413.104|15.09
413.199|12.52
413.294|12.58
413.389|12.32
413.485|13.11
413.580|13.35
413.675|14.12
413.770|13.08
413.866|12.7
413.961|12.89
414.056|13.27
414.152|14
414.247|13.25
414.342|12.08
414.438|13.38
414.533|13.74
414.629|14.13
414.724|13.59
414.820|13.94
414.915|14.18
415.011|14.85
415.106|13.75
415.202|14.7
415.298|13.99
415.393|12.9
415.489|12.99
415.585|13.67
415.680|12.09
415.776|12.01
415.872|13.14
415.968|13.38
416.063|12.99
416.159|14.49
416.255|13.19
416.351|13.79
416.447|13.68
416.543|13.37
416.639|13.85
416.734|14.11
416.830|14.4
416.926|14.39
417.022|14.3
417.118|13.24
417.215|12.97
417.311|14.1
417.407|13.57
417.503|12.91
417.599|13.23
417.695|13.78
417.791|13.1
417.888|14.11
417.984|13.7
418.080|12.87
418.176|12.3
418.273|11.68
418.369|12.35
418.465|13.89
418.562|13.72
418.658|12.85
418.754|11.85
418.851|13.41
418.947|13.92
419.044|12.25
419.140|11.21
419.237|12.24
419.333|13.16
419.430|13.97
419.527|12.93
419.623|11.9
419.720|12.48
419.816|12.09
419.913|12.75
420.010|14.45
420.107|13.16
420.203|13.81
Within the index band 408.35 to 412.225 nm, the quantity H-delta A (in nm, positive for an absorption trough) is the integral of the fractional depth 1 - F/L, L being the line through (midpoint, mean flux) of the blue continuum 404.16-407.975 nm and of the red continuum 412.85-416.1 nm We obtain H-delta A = 0.40 nm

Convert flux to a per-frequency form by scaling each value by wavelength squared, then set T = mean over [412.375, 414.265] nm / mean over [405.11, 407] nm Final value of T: 1.1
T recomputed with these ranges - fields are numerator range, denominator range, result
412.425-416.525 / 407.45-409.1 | 1.05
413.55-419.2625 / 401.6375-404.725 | 1.07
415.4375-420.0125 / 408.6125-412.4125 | 1.14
